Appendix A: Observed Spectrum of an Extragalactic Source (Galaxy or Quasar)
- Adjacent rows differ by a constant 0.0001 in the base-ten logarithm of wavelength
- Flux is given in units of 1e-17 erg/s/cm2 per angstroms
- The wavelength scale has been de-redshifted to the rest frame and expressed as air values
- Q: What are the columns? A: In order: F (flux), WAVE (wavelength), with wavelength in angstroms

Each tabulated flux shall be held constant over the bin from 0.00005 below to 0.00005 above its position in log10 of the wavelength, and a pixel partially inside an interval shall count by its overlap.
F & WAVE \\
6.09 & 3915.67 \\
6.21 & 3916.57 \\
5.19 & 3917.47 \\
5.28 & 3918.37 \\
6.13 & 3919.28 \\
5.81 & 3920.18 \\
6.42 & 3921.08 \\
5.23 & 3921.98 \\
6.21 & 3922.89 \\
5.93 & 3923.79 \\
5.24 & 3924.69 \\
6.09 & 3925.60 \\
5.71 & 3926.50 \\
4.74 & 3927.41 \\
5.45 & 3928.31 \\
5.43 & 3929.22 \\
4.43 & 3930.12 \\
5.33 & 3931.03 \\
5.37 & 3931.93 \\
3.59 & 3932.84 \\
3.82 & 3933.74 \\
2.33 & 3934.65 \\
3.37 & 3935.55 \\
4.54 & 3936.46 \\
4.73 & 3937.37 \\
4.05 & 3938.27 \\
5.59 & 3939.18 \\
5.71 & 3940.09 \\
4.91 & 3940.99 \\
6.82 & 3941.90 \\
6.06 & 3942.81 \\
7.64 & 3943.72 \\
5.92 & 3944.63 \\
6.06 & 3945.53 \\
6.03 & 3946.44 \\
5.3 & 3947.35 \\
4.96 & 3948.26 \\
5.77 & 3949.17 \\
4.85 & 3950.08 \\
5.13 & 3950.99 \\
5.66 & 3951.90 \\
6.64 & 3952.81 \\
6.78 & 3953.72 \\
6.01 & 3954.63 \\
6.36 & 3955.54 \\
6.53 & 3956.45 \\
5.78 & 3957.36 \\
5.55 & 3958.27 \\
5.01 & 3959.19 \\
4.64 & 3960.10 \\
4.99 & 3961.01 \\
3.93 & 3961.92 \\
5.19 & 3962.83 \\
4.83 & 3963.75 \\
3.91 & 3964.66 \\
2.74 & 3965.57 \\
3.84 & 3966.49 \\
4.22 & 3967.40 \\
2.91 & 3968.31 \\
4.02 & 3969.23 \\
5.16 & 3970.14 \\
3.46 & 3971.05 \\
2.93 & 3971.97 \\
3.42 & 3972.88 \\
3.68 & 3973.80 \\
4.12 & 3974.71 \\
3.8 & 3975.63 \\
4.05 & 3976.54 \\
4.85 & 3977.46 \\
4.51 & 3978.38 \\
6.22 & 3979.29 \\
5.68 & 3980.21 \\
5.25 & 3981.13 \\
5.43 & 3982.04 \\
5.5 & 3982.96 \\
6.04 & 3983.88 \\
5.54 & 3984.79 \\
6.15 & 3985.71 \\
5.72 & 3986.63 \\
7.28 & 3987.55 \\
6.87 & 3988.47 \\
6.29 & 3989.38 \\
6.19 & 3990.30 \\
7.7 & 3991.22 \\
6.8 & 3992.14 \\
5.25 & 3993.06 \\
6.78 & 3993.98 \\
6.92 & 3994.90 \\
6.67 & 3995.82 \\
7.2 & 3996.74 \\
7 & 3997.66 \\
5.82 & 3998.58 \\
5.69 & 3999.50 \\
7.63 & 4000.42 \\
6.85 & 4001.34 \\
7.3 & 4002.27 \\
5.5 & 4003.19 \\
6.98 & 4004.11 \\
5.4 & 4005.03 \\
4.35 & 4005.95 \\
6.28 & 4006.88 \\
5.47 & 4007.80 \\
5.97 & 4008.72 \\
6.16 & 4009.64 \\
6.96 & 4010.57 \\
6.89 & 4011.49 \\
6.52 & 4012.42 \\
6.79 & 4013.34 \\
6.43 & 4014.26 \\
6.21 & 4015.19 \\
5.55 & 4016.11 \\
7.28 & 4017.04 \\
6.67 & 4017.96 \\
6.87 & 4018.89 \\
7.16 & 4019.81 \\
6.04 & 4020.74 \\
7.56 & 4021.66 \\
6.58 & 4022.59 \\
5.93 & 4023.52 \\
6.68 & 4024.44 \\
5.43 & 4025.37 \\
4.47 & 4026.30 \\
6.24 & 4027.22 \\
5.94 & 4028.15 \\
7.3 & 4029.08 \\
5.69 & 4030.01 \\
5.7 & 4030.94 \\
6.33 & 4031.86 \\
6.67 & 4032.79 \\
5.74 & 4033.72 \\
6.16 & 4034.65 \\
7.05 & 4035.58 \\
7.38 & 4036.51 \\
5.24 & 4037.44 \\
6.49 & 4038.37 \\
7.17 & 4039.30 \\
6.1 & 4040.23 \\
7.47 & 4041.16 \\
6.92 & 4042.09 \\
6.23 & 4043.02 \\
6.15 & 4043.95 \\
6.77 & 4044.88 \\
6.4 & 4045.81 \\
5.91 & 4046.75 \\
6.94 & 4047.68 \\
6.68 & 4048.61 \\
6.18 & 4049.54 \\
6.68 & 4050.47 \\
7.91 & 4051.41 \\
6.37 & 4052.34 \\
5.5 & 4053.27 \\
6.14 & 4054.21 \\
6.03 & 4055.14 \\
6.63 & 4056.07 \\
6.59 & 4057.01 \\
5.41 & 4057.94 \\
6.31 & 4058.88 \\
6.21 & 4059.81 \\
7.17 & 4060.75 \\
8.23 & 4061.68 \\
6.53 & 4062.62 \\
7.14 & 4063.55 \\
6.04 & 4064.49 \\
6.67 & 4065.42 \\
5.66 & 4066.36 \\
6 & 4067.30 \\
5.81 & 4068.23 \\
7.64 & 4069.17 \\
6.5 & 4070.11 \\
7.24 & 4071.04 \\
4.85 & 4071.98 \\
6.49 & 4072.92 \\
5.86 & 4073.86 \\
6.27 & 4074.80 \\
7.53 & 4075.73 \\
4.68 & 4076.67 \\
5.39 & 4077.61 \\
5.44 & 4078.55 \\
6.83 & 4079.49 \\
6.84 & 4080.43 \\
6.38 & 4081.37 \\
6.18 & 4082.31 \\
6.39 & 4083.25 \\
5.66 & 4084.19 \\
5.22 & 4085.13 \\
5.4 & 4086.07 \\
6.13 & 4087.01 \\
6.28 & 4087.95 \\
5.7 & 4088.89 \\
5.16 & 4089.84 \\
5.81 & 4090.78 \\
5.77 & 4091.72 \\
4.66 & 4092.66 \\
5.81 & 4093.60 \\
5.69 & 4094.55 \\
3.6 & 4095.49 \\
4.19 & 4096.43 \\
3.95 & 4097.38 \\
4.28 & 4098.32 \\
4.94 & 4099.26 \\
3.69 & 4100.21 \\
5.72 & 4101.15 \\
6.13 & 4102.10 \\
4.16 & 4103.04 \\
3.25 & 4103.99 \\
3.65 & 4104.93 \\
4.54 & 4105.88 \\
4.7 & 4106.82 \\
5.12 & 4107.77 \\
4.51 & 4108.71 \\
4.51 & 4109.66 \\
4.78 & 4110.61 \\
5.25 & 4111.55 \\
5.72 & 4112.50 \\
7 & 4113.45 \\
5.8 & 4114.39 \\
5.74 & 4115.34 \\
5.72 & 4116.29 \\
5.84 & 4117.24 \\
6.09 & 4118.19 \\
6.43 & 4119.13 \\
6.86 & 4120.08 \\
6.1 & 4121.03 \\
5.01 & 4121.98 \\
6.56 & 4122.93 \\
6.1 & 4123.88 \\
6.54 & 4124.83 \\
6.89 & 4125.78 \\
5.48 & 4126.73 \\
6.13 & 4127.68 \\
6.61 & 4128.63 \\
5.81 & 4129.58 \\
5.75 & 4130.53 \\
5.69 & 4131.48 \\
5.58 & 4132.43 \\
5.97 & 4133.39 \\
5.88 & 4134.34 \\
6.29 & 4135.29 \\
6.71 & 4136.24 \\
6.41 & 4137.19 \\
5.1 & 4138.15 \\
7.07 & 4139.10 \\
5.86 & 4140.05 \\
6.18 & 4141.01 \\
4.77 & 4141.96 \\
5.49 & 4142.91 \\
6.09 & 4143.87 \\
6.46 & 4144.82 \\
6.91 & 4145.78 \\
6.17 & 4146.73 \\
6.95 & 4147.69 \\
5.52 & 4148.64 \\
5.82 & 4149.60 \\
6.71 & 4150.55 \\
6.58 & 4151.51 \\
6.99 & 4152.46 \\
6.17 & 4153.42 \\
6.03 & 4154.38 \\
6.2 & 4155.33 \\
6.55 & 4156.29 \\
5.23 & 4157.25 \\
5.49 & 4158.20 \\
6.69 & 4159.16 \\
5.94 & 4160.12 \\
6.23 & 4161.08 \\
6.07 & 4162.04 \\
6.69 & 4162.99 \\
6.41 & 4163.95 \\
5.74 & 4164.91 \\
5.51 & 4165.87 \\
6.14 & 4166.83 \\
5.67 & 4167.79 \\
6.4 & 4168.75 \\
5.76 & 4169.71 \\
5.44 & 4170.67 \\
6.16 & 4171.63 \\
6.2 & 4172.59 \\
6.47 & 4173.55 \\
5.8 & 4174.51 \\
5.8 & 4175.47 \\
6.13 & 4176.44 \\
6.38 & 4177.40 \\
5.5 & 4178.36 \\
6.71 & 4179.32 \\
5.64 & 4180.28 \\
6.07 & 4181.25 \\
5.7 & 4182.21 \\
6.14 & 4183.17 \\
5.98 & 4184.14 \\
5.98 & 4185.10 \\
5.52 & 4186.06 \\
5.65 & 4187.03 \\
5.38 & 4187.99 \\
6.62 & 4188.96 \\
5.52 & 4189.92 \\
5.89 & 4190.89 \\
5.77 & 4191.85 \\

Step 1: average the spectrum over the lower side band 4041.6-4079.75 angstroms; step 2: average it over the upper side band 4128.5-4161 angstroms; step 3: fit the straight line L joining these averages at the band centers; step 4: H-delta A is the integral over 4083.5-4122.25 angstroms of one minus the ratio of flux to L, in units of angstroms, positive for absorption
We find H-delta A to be 6.22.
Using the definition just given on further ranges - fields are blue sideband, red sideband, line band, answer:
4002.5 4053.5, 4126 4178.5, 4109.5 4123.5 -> 0.7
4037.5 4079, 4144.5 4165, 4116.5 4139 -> 0.7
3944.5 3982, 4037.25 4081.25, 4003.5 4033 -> -2.5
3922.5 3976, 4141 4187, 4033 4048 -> -3.0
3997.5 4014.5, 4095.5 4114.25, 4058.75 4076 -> -3.9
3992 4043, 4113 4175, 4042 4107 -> 4.0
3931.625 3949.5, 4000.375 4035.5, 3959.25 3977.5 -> 5.0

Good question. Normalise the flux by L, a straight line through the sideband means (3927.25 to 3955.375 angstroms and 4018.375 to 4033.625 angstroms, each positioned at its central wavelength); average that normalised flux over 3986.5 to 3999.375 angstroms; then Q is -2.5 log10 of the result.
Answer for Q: -0.13 mag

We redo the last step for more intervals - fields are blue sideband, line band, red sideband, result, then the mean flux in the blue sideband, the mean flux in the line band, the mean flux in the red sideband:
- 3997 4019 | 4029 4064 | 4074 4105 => -0.11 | 6.36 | 6.51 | 5.38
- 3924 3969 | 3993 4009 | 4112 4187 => -0.18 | 5.11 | 6.31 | 6.07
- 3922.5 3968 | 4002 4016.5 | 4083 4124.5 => -0.18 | 5.19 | 6.16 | 5.31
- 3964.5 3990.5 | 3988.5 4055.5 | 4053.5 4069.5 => -0.14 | 4.82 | 6.42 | 6.46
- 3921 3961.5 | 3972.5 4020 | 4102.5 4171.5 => -0.10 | 5.38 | 6.03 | 5.87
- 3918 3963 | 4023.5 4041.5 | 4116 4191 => -0.11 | 5.38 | 6.26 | 6.06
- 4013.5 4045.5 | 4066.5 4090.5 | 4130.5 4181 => 0.04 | 6.4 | 6.07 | 6.08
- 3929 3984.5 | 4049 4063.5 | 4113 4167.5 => -0.17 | 4.94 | 6.55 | 6.12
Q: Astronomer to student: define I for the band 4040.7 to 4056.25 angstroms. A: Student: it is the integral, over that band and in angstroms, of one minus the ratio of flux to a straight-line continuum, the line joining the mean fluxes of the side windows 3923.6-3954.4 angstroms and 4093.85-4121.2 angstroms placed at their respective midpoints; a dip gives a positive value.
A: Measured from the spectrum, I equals -4.1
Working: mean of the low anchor 5.29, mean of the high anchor 5.1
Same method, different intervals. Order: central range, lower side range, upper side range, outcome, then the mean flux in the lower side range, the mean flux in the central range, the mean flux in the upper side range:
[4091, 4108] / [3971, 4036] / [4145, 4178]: 4.0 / 6.01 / 4.67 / 6.15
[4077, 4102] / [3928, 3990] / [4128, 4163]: 1.6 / 5.07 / 5.43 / 6.12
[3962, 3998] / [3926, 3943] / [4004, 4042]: 2.6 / 4.83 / 5.22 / 6.32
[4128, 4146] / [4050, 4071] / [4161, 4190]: 0.4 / 6.52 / 6.02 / 5.98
